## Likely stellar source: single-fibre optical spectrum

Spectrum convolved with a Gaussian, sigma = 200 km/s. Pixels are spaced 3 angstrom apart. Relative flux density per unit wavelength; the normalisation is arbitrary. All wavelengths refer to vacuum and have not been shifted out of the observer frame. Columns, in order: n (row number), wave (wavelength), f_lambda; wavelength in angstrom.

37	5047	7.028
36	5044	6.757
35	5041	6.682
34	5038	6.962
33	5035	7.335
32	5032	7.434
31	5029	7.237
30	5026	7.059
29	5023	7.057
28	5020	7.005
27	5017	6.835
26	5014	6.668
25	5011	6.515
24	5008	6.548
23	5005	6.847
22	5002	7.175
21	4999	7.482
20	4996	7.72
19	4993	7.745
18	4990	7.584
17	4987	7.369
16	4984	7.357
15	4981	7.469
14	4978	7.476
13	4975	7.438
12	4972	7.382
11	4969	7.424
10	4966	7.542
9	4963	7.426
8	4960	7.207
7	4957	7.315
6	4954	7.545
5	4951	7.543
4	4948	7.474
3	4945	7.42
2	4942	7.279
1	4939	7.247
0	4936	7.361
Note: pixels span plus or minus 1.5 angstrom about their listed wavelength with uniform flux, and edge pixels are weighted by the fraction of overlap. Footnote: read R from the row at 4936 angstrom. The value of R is 7.361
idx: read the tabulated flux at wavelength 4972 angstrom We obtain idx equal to 7.382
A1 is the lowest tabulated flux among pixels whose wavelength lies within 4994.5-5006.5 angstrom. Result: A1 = 6.847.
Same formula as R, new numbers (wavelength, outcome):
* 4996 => 7.72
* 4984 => 7.357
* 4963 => 7.426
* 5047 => 7.028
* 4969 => 7.424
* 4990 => 7.584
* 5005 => 6.847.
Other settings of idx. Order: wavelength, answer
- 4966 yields 7.542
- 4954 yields 7.545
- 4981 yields 7.469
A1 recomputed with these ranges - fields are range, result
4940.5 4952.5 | 7.279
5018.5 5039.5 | 6.962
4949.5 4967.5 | 7.207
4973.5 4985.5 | 7.357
